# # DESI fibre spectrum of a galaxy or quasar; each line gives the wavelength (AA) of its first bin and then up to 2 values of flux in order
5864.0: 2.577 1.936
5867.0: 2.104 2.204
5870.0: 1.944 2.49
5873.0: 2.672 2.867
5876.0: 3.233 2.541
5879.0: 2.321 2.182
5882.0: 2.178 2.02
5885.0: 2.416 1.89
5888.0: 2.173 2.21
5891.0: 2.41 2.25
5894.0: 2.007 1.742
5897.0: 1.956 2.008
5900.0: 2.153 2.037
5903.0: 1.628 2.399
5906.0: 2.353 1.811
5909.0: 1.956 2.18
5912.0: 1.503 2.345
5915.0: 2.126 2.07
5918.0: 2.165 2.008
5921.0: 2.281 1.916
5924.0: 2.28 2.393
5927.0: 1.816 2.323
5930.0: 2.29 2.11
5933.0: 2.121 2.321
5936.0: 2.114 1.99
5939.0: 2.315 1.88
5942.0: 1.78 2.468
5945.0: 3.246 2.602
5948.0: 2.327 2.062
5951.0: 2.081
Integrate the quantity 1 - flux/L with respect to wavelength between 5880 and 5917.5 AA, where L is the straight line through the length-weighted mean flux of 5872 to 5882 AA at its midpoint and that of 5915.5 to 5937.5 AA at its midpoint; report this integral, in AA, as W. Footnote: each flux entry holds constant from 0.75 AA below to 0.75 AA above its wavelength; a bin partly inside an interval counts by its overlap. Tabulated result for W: 5.0 AA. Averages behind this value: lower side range 2.6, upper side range 2.15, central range 2.08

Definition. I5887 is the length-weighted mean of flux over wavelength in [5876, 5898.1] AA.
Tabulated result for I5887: 2.2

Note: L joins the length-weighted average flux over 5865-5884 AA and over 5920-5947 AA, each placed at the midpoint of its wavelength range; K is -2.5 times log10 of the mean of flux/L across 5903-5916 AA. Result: 0.12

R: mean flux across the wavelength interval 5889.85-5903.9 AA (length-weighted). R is 2.03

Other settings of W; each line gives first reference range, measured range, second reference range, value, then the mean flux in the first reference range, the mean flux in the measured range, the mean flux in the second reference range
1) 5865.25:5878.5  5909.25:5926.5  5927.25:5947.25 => 1.6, 2.46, 2.11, 2.26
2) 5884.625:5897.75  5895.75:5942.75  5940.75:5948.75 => 4.2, 2.11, 2.08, 2.45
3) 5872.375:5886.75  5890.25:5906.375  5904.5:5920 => 1.1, 2.45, 2.08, 2.07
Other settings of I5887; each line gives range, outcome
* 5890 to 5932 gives 2.09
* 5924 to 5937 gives 2.19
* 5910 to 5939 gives 2.13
